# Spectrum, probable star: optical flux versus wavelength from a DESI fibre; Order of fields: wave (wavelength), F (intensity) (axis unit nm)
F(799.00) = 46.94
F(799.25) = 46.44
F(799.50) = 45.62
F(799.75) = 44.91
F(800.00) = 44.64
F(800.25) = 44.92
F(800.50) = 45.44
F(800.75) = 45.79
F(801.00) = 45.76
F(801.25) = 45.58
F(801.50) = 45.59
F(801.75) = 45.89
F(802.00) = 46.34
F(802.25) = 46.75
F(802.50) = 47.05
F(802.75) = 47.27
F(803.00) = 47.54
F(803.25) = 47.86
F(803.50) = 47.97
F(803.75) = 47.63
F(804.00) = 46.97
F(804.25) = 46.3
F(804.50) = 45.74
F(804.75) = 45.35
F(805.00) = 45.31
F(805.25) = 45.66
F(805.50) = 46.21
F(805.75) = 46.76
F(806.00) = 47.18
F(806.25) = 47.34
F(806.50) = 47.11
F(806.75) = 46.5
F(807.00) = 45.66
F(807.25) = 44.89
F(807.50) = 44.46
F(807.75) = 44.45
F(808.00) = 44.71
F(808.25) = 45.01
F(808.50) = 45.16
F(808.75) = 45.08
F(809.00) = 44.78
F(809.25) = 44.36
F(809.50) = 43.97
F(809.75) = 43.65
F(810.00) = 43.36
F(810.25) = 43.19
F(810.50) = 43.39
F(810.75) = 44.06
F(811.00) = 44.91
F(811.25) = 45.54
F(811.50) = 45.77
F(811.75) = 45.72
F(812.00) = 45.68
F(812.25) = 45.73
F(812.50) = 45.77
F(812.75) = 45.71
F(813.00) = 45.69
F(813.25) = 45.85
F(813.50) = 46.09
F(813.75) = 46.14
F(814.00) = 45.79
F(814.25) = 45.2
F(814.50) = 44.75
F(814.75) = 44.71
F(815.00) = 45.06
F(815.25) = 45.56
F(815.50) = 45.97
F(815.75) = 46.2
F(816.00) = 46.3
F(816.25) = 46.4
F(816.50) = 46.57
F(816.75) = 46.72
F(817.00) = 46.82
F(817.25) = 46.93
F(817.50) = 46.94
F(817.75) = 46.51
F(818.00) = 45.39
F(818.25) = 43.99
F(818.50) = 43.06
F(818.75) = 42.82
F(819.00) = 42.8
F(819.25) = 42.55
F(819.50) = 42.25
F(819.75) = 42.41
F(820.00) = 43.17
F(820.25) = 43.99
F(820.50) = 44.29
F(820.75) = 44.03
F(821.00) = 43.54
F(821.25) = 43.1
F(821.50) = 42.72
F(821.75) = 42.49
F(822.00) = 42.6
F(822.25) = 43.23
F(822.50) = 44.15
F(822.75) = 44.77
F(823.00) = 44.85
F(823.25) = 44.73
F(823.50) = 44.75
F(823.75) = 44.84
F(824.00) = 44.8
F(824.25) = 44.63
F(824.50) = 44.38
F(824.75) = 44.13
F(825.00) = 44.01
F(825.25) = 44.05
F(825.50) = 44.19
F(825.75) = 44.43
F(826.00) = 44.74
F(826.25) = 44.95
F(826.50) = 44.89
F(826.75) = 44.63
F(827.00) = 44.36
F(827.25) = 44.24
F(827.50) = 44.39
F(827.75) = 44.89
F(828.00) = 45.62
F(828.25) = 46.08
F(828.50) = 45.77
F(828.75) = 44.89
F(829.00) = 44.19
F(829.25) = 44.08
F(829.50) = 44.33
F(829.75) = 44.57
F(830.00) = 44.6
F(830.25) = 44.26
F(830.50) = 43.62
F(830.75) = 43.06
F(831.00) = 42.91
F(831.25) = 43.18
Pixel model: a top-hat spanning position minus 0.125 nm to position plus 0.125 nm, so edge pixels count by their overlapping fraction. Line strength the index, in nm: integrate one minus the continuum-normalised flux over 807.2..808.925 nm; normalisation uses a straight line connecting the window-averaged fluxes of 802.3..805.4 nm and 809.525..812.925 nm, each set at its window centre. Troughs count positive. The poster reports 0.03 nm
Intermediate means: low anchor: 46.7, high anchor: 44.8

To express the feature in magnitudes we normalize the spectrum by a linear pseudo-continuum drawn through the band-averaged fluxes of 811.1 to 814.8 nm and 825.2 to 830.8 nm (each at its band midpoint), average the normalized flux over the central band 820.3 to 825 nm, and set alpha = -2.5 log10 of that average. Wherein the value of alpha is 0.02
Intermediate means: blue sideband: 45.6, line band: 44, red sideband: 44.6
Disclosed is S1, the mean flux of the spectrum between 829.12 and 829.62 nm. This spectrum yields 44.2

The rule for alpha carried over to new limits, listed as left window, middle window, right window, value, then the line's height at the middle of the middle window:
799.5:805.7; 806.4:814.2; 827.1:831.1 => 0.014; 45.7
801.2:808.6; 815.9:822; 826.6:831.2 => 0.020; 45.2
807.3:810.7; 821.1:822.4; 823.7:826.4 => 0.039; 44.4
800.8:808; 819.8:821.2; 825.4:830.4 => 0.037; 45.2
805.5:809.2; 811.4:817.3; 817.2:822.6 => -0.031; 44.6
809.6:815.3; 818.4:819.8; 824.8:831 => 0.054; 44.8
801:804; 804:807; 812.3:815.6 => 0.004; 46.5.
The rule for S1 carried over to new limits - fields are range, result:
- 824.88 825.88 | 44.2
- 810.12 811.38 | 44.2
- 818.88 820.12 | 42.6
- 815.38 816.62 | 46.3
